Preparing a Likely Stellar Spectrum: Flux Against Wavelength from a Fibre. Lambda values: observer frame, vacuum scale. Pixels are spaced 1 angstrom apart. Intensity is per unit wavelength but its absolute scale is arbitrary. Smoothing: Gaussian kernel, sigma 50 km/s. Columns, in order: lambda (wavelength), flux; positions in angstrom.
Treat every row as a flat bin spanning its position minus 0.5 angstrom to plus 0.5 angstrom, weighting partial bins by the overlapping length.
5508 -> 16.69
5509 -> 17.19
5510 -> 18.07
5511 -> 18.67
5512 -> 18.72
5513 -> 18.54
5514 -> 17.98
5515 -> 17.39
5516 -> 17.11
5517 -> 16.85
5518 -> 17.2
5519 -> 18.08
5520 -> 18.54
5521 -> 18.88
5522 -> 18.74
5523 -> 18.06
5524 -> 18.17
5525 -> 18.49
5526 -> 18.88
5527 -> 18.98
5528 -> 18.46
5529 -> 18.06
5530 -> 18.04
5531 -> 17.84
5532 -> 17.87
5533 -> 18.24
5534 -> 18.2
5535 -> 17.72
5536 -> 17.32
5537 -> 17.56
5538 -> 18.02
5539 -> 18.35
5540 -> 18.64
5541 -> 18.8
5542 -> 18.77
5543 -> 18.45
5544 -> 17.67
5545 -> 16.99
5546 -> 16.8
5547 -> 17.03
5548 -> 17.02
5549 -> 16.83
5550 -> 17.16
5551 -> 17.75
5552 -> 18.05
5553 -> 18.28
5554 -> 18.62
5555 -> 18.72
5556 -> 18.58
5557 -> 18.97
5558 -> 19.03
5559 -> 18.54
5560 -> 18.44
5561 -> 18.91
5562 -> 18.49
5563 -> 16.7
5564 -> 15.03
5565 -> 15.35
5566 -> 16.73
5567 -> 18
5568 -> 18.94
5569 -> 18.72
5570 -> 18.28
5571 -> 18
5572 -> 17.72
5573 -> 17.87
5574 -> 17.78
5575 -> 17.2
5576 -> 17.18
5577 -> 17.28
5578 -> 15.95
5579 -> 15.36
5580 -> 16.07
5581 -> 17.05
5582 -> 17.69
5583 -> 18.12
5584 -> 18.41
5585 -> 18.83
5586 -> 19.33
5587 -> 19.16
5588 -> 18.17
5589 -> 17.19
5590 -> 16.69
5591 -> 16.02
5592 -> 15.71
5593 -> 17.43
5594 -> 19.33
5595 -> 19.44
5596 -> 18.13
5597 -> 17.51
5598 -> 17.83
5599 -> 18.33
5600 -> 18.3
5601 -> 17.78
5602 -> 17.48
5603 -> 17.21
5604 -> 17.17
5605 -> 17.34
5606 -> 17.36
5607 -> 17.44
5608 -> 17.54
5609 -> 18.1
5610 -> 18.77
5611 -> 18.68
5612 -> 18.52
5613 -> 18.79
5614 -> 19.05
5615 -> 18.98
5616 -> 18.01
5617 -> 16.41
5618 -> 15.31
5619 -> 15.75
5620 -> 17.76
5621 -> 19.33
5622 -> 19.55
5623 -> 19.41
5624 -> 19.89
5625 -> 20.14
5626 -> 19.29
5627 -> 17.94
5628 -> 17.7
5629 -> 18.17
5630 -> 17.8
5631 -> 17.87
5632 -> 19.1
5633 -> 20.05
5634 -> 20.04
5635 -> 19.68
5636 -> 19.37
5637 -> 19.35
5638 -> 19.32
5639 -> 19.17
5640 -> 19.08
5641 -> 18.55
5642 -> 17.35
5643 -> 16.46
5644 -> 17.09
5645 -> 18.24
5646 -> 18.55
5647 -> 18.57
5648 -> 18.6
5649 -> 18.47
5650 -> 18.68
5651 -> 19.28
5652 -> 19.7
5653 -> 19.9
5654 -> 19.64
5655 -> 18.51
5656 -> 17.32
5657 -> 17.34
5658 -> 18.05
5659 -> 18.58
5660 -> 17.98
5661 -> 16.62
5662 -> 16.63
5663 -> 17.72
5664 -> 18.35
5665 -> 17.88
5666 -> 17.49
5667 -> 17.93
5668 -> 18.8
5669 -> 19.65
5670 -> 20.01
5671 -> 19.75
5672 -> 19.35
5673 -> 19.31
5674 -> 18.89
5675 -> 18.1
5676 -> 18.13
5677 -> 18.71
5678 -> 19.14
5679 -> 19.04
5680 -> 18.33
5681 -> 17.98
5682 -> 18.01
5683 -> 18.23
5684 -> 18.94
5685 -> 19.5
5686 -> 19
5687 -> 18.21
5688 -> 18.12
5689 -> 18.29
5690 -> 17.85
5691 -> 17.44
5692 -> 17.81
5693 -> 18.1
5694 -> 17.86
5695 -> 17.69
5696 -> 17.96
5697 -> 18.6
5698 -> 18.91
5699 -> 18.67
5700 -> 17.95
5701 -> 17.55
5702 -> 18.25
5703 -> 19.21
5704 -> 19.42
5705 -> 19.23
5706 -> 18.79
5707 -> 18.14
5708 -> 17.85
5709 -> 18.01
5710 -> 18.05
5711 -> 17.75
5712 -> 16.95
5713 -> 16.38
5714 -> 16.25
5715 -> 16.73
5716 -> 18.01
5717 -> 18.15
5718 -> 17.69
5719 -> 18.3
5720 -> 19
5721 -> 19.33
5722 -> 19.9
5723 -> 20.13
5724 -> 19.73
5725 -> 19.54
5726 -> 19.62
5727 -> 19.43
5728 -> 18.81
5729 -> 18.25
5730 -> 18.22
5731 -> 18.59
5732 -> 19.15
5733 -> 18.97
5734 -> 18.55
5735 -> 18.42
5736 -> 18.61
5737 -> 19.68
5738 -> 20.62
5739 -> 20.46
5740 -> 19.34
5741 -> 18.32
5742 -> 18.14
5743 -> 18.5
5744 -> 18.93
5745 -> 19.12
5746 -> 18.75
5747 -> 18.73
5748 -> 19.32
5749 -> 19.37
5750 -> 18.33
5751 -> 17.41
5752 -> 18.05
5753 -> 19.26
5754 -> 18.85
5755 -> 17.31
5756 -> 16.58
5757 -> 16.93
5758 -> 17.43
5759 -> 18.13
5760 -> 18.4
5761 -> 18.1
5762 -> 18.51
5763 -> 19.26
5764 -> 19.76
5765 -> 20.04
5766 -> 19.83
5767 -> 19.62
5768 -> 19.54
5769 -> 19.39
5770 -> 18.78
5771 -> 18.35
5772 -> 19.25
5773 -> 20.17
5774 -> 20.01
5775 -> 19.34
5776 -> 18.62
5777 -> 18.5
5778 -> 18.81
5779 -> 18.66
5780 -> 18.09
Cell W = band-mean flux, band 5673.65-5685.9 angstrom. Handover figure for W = 18.6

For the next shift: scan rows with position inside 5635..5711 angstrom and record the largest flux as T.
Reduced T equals 20.01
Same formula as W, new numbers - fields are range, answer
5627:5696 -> 18.5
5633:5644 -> 18.8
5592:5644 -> 18.3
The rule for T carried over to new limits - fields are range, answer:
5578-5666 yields 20.14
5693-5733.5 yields 20.13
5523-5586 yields 19.33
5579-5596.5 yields 19.44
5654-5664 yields 19.64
